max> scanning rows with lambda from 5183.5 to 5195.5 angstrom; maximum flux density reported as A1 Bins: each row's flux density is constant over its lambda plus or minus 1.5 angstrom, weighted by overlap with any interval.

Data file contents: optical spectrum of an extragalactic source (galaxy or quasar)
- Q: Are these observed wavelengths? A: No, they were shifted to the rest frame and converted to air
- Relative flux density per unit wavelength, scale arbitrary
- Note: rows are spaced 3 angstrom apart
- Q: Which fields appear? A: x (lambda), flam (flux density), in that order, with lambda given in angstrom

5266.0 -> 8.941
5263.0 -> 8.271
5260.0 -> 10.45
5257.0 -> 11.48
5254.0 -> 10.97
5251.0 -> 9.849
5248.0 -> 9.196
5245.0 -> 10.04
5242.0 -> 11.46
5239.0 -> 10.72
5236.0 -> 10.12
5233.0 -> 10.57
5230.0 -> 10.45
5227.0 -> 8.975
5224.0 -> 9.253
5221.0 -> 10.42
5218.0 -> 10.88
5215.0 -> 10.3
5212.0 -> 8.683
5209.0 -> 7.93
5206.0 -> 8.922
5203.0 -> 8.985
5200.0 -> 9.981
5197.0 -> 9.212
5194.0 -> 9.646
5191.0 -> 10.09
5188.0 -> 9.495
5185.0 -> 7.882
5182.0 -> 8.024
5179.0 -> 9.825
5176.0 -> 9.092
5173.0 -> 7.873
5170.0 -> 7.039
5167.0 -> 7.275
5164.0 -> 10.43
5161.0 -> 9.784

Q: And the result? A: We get 10.09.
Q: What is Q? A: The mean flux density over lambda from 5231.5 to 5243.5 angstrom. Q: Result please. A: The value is 10.7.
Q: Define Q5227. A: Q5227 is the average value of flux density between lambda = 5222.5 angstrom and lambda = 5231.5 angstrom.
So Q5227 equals 9.56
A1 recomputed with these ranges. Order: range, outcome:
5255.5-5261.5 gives 11.48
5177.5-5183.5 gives 9.825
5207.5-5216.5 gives 10.3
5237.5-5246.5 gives 11.46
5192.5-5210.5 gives 9.981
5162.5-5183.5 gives 10.43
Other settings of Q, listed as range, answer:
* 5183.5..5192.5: 9.16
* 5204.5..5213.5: 8.51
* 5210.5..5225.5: 9.91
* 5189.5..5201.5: 9.73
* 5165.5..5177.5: 7.82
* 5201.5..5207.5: 8.95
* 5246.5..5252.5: 9.52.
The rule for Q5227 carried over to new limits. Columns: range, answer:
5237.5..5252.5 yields 10.3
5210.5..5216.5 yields 9.49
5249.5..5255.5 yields 10.4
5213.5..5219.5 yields 10.6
